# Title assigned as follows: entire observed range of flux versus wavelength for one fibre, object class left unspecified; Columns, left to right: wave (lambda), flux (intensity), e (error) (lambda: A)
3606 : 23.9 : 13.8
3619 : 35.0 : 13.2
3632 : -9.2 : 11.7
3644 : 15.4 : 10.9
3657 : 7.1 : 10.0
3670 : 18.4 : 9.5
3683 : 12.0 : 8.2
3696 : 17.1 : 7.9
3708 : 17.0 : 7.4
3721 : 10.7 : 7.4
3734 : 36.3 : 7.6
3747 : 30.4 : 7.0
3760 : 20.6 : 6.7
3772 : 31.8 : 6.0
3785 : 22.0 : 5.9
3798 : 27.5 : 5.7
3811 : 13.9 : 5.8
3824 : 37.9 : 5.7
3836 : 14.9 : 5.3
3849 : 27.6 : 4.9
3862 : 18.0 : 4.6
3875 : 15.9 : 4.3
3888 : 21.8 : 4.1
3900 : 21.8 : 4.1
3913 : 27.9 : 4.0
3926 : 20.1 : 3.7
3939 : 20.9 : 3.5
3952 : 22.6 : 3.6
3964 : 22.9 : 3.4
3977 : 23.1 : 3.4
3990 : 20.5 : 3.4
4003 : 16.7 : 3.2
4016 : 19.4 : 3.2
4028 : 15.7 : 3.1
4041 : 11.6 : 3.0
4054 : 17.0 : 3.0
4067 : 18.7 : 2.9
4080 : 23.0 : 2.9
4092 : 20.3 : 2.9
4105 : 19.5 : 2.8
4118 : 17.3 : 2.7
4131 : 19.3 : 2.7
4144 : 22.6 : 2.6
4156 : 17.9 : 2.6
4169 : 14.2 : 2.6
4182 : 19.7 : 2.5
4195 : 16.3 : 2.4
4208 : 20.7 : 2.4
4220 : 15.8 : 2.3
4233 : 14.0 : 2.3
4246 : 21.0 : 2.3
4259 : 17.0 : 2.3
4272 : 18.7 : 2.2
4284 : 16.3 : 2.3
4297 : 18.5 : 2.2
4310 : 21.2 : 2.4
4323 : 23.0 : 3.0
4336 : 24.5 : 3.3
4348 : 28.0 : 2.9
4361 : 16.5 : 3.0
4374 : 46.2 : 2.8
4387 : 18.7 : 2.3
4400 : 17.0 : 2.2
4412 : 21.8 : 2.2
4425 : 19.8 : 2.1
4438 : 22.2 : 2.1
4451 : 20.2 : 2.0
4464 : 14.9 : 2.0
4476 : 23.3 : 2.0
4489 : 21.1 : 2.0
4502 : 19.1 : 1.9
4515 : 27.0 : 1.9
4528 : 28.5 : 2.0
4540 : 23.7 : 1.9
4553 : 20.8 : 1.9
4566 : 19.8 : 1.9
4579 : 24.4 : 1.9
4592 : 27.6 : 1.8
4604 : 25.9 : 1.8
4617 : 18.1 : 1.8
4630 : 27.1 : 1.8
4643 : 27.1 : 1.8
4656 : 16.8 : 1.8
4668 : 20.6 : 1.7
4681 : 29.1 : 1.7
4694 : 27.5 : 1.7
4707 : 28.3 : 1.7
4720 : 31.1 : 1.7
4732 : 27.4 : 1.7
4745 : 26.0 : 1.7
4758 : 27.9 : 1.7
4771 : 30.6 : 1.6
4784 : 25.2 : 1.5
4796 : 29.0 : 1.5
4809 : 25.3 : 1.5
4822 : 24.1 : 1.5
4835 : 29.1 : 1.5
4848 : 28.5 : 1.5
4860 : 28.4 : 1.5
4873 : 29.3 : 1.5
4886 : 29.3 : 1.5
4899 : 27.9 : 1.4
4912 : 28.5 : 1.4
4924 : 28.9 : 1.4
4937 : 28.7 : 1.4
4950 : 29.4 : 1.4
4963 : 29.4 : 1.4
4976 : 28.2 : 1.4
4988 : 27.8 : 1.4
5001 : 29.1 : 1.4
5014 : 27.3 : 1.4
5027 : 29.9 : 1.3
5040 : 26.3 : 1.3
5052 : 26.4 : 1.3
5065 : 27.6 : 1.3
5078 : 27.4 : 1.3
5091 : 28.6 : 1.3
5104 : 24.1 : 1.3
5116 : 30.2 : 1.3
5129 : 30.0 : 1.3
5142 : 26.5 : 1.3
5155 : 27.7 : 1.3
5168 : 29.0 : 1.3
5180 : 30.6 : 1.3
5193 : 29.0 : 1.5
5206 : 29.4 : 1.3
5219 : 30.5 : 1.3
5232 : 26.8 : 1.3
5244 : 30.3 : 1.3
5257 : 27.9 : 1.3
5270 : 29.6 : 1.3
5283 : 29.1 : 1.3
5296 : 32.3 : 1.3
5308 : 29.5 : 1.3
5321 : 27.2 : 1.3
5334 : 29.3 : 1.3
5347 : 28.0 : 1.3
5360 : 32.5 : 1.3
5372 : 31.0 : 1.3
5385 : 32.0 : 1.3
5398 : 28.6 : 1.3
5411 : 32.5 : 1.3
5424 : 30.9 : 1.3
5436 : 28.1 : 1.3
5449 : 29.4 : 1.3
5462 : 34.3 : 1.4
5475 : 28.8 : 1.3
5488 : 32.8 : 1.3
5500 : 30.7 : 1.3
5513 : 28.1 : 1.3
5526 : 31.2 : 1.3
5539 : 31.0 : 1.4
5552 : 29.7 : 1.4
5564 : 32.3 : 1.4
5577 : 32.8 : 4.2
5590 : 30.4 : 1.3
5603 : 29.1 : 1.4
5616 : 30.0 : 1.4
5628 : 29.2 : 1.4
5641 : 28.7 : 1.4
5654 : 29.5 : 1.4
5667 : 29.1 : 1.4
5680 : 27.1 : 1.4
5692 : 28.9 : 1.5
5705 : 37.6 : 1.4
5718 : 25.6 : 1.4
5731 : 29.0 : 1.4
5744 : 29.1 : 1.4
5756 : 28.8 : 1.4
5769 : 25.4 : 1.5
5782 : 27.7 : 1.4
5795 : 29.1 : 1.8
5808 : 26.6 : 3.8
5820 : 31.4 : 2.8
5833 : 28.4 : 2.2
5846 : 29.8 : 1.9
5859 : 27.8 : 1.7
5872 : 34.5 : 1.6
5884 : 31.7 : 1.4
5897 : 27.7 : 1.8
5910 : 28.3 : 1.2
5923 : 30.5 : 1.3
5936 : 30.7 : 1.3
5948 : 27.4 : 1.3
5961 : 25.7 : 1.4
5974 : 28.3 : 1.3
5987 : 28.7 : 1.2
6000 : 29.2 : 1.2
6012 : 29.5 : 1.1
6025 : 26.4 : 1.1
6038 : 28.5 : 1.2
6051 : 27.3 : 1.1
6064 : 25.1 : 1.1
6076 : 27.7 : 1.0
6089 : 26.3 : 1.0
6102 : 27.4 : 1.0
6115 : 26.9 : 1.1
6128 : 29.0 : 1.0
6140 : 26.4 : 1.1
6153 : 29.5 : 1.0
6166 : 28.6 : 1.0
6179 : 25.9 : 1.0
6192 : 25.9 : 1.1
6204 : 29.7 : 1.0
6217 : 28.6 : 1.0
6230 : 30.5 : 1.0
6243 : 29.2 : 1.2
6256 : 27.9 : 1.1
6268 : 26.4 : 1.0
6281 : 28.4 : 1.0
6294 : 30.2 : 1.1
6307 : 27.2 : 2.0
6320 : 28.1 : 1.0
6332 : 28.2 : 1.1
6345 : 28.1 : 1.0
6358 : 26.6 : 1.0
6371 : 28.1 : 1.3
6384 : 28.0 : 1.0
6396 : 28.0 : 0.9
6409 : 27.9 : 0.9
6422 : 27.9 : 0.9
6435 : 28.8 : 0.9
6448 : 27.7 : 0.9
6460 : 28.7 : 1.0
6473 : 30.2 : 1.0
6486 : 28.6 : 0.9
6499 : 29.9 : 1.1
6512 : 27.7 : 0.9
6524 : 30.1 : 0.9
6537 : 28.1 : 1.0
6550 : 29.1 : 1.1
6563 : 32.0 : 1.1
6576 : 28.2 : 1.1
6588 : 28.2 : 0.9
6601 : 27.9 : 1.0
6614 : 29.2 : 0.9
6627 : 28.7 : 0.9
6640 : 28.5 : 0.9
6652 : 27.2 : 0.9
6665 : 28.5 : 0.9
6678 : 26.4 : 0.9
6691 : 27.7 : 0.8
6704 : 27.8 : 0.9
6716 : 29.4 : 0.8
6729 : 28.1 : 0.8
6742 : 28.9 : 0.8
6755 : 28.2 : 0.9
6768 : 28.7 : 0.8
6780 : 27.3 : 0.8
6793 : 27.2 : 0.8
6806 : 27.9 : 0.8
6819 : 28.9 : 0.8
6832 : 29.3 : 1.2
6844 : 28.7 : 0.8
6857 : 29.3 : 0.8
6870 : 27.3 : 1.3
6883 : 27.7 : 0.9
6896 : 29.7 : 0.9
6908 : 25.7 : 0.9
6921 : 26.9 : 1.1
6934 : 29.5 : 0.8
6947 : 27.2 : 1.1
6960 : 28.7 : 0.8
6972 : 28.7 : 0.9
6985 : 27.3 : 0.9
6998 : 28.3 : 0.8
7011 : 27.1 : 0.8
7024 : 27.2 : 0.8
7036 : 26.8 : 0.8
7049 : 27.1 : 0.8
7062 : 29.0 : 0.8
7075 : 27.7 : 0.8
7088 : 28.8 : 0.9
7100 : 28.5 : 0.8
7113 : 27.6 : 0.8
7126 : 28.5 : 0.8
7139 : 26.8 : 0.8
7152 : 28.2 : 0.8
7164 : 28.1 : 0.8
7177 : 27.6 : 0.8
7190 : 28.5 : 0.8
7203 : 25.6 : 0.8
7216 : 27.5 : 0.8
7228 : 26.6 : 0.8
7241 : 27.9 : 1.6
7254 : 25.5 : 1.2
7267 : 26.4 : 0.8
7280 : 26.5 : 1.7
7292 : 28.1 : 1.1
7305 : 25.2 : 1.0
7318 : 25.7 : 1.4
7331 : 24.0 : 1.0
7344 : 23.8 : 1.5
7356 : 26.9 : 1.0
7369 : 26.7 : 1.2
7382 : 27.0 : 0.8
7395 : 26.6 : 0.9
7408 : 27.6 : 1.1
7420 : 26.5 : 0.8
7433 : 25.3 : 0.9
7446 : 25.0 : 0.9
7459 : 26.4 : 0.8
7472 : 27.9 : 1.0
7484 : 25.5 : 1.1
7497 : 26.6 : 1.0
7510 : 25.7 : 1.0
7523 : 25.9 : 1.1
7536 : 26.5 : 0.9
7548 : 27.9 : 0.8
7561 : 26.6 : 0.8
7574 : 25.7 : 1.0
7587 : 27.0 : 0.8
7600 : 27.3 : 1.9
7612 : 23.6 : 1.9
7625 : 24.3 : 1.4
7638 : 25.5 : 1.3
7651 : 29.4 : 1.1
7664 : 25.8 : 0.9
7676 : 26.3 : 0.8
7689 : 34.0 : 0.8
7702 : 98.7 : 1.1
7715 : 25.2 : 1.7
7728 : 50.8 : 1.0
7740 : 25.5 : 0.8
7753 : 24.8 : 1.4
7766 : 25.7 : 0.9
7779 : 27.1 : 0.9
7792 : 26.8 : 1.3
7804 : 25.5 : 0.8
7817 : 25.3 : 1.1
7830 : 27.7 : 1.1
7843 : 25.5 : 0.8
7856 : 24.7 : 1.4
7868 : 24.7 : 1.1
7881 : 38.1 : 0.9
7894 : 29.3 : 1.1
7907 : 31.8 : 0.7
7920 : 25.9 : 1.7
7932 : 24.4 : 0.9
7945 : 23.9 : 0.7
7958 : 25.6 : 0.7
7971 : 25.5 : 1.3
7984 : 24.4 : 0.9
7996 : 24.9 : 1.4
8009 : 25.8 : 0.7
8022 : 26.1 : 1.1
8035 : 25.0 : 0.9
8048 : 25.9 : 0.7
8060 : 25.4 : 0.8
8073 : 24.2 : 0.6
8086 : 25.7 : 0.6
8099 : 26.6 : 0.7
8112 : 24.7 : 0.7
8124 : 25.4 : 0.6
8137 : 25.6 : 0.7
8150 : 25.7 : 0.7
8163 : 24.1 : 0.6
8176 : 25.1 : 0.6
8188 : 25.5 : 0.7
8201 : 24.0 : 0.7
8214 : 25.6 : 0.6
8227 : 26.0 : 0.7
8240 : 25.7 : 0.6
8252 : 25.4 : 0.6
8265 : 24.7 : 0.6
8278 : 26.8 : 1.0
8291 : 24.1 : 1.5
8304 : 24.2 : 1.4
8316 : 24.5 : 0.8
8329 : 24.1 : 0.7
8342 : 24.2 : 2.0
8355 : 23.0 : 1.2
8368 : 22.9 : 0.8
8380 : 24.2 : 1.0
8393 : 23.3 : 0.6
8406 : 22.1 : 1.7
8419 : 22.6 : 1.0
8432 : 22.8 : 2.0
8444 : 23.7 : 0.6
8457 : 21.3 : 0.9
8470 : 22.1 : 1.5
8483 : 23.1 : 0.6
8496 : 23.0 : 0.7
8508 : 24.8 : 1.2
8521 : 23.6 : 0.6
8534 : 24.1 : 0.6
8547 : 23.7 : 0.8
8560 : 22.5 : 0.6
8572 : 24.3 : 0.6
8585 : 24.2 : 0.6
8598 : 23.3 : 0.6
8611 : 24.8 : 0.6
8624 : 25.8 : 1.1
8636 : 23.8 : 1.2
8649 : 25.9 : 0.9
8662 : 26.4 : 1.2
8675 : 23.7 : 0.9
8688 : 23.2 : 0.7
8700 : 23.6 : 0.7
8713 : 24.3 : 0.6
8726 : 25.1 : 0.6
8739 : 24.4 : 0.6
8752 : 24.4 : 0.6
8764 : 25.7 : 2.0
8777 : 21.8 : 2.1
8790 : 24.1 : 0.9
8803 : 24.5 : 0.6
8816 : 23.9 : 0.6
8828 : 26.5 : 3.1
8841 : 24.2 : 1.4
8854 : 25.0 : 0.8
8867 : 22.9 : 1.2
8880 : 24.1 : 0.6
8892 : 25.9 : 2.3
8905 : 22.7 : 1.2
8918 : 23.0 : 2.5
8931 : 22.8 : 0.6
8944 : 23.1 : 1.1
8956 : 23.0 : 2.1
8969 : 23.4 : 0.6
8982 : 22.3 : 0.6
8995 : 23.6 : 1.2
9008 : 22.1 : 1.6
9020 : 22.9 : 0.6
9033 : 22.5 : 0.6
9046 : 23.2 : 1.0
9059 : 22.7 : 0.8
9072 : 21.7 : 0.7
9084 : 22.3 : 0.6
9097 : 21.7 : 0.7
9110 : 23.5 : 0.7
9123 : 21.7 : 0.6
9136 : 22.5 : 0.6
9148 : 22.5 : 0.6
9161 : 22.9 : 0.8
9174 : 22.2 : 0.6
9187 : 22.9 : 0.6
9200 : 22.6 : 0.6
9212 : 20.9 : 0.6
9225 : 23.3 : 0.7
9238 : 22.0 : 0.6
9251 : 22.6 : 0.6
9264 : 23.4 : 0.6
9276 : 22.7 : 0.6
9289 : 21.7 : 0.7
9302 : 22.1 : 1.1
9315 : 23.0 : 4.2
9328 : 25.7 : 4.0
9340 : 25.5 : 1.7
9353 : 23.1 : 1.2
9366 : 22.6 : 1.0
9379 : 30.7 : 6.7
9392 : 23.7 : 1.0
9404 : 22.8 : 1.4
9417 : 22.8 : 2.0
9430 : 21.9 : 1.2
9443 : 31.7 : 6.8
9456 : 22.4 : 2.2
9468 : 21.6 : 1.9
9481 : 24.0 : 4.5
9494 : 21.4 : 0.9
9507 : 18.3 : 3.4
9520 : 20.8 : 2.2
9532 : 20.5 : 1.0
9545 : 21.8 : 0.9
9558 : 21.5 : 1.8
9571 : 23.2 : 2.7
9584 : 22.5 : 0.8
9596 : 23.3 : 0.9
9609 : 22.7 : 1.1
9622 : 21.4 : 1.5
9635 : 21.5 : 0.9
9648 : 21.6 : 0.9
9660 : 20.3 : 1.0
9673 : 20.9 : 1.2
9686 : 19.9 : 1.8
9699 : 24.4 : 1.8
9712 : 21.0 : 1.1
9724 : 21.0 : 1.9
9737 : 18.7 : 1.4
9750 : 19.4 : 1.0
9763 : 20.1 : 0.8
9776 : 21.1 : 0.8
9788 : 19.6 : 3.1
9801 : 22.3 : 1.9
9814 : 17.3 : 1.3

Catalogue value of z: 0.173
